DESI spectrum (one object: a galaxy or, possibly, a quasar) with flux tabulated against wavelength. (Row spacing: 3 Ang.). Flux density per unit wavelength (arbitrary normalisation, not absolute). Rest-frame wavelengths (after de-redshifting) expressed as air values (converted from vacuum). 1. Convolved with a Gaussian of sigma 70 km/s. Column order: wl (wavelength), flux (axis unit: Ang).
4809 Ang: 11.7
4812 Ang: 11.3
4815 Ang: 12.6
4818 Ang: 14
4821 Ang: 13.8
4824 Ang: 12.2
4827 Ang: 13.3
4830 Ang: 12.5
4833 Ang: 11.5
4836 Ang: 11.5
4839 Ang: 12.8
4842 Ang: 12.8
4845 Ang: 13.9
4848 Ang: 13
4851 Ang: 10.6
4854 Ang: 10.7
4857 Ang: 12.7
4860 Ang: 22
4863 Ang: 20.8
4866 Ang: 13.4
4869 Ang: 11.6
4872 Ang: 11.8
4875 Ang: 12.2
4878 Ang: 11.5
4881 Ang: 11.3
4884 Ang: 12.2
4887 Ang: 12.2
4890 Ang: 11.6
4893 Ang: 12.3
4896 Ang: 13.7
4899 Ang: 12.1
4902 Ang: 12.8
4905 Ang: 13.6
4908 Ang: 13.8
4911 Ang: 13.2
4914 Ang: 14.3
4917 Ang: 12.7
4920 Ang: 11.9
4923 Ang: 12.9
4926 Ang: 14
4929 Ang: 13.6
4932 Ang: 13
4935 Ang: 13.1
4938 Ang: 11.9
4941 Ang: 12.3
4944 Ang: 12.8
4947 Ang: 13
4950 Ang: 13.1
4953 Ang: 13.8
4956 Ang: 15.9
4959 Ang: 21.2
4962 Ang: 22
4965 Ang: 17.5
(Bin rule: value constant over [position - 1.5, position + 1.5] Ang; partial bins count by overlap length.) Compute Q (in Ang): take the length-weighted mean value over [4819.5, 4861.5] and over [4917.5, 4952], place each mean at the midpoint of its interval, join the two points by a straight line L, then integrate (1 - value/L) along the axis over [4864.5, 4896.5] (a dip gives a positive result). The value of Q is 2.2 Ang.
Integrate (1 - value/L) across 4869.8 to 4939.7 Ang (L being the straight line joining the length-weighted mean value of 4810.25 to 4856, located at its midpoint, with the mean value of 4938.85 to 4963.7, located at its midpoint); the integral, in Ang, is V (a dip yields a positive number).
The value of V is 7.8 Ang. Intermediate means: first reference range 12.4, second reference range 15.4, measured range 12.7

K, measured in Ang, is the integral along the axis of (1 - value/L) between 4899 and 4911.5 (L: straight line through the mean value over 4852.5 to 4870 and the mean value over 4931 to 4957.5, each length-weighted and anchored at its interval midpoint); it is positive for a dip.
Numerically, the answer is 0.9 Ang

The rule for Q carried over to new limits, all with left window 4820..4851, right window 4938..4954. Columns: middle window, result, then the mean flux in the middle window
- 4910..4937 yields -0.7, 13.2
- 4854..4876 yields -3.5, 14.7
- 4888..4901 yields 0.3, 12.4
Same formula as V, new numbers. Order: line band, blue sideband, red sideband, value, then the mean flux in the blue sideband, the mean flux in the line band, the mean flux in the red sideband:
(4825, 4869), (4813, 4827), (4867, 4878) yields -4.1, 13.1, 13.6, 11.9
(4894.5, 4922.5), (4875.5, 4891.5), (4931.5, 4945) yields -2.2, 11.8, 13.1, 12.6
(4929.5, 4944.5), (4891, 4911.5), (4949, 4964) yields 3.0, 13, 12.7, 17.3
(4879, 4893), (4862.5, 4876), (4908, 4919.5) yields 1.6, 13.5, 11.9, 13.3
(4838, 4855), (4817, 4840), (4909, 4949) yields 0.5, 12.7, 12.3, 13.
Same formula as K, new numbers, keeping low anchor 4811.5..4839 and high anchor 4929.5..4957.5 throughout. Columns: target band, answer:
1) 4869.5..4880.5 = 0.93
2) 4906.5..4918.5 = -0.41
